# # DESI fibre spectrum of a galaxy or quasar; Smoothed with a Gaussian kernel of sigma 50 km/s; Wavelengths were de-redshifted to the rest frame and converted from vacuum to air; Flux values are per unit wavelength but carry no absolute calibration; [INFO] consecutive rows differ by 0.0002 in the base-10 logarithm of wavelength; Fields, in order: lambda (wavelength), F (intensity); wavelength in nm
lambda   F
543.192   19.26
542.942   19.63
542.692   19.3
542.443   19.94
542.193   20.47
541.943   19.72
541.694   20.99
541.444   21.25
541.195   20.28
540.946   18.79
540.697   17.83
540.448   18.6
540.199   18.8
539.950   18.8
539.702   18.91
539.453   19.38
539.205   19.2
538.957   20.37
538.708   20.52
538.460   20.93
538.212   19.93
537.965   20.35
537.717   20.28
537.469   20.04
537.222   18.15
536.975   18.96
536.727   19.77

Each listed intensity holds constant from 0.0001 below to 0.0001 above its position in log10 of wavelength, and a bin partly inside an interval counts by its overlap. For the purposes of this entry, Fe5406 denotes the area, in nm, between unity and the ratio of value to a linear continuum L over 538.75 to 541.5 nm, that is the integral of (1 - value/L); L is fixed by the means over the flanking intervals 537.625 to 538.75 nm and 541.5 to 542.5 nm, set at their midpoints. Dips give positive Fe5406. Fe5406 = 0.15 nm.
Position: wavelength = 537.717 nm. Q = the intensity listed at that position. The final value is 20.28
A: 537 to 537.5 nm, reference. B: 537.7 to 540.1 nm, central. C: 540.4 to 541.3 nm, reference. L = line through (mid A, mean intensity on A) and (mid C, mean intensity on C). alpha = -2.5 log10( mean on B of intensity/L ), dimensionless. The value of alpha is -0.05 mag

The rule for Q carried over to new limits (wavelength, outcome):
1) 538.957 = 20.37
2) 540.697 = 17.83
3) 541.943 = 19.72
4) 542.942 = 19.63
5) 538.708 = 20.52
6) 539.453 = 19.38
